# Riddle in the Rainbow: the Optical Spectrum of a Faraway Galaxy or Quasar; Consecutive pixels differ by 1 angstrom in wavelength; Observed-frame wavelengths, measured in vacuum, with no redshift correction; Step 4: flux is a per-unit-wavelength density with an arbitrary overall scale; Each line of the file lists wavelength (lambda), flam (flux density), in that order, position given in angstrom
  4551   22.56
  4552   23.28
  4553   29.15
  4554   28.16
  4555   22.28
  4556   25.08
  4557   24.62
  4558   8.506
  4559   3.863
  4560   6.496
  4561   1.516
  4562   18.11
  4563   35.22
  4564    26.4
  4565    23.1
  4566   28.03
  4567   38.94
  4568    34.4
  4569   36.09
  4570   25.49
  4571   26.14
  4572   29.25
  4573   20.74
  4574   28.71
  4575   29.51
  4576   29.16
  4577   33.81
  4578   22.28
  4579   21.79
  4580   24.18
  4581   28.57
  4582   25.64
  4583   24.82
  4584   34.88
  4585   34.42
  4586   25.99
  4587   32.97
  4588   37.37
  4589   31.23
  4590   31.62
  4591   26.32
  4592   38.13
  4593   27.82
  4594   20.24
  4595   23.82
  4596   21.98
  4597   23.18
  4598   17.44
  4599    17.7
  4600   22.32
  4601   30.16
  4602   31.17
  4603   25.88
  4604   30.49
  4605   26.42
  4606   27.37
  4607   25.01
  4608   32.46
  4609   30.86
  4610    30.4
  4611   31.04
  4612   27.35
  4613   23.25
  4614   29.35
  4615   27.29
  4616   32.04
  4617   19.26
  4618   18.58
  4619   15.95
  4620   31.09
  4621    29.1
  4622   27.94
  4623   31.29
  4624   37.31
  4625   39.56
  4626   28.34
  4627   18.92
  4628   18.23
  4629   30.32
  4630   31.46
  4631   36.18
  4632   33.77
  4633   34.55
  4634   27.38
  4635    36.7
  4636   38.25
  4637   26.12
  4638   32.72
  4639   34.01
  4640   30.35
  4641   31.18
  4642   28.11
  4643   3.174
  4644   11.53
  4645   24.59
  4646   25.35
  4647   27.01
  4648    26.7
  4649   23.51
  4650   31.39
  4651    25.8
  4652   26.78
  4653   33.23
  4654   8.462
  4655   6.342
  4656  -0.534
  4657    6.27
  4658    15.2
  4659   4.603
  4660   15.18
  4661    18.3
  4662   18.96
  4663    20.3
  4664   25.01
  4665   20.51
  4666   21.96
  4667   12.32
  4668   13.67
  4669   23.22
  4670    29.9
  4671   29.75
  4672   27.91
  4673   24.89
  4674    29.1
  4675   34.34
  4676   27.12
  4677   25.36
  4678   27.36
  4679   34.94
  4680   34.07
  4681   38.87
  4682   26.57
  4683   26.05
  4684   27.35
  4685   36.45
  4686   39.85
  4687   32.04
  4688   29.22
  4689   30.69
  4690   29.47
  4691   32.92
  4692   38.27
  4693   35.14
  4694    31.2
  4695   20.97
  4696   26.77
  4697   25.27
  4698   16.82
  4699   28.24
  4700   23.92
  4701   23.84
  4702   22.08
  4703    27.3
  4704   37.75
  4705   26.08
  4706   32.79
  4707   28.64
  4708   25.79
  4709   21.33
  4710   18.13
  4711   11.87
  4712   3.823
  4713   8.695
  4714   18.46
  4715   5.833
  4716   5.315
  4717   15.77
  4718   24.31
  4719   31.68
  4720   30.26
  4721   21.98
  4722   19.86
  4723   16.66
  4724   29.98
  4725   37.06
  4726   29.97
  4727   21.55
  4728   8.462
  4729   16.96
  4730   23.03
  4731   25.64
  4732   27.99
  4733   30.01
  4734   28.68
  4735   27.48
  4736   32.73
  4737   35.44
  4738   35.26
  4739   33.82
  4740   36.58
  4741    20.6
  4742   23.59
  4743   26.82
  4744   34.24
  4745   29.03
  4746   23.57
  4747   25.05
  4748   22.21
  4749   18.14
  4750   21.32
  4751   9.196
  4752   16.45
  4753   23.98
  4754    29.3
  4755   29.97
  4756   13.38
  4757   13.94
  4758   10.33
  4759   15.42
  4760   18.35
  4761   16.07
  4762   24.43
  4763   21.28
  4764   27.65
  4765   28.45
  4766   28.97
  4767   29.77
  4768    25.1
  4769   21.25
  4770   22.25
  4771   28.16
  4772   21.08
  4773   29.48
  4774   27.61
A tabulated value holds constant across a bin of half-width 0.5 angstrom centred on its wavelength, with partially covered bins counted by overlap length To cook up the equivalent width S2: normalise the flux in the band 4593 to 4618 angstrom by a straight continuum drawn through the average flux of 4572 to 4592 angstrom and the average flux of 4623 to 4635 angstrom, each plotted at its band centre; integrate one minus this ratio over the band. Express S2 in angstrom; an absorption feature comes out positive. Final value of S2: 3.3 angstrom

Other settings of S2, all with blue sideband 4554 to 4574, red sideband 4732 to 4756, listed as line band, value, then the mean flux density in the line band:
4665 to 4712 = -3.4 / 27.2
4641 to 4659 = 4.2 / 18.9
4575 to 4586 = -2.1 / 27.9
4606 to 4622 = -1.9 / 26.9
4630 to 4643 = -3.6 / 31.3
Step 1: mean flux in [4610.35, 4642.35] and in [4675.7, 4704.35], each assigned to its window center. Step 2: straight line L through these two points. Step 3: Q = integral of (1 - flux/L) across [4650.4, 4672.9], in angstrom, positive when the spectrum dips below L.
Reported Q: 8.3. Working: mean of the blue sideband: 29.3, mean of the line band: 18.5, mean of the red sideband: 29.5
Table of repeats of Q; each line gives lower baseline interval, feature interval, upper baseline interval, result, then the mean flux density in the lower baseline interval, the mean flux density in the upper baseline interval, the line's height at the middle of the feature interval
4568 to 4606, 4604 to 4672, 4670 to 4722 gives 5.4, 27.6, 26.1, 26.9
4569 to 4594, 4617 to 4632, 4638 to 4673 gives -2.5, 28.8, 20.8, 24.1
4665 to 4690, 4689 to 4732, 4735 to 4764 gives 4.6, 28.3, 23.7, 26.2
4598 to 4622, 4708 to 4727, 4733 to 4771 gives 4.0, 26.6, 24.5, 25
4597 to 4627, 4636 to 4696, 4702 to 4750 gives 1.5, 27.2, 24.1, 25.8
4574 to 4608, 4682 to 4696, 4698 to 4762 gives -3.9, 27.5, 23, 24.3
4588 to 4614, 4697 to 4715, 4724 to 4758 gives 2.7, 27.2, 25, 25.6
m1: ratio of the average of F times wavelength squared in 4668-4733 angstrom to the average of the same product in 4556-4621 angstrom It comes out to 1.03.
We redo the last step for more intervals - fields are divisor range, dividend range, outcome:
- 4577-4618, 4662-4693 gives 1.07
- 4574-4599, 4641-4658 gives 0.72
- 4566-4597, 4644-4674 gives 0.73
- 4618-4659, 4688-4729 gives 0.96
